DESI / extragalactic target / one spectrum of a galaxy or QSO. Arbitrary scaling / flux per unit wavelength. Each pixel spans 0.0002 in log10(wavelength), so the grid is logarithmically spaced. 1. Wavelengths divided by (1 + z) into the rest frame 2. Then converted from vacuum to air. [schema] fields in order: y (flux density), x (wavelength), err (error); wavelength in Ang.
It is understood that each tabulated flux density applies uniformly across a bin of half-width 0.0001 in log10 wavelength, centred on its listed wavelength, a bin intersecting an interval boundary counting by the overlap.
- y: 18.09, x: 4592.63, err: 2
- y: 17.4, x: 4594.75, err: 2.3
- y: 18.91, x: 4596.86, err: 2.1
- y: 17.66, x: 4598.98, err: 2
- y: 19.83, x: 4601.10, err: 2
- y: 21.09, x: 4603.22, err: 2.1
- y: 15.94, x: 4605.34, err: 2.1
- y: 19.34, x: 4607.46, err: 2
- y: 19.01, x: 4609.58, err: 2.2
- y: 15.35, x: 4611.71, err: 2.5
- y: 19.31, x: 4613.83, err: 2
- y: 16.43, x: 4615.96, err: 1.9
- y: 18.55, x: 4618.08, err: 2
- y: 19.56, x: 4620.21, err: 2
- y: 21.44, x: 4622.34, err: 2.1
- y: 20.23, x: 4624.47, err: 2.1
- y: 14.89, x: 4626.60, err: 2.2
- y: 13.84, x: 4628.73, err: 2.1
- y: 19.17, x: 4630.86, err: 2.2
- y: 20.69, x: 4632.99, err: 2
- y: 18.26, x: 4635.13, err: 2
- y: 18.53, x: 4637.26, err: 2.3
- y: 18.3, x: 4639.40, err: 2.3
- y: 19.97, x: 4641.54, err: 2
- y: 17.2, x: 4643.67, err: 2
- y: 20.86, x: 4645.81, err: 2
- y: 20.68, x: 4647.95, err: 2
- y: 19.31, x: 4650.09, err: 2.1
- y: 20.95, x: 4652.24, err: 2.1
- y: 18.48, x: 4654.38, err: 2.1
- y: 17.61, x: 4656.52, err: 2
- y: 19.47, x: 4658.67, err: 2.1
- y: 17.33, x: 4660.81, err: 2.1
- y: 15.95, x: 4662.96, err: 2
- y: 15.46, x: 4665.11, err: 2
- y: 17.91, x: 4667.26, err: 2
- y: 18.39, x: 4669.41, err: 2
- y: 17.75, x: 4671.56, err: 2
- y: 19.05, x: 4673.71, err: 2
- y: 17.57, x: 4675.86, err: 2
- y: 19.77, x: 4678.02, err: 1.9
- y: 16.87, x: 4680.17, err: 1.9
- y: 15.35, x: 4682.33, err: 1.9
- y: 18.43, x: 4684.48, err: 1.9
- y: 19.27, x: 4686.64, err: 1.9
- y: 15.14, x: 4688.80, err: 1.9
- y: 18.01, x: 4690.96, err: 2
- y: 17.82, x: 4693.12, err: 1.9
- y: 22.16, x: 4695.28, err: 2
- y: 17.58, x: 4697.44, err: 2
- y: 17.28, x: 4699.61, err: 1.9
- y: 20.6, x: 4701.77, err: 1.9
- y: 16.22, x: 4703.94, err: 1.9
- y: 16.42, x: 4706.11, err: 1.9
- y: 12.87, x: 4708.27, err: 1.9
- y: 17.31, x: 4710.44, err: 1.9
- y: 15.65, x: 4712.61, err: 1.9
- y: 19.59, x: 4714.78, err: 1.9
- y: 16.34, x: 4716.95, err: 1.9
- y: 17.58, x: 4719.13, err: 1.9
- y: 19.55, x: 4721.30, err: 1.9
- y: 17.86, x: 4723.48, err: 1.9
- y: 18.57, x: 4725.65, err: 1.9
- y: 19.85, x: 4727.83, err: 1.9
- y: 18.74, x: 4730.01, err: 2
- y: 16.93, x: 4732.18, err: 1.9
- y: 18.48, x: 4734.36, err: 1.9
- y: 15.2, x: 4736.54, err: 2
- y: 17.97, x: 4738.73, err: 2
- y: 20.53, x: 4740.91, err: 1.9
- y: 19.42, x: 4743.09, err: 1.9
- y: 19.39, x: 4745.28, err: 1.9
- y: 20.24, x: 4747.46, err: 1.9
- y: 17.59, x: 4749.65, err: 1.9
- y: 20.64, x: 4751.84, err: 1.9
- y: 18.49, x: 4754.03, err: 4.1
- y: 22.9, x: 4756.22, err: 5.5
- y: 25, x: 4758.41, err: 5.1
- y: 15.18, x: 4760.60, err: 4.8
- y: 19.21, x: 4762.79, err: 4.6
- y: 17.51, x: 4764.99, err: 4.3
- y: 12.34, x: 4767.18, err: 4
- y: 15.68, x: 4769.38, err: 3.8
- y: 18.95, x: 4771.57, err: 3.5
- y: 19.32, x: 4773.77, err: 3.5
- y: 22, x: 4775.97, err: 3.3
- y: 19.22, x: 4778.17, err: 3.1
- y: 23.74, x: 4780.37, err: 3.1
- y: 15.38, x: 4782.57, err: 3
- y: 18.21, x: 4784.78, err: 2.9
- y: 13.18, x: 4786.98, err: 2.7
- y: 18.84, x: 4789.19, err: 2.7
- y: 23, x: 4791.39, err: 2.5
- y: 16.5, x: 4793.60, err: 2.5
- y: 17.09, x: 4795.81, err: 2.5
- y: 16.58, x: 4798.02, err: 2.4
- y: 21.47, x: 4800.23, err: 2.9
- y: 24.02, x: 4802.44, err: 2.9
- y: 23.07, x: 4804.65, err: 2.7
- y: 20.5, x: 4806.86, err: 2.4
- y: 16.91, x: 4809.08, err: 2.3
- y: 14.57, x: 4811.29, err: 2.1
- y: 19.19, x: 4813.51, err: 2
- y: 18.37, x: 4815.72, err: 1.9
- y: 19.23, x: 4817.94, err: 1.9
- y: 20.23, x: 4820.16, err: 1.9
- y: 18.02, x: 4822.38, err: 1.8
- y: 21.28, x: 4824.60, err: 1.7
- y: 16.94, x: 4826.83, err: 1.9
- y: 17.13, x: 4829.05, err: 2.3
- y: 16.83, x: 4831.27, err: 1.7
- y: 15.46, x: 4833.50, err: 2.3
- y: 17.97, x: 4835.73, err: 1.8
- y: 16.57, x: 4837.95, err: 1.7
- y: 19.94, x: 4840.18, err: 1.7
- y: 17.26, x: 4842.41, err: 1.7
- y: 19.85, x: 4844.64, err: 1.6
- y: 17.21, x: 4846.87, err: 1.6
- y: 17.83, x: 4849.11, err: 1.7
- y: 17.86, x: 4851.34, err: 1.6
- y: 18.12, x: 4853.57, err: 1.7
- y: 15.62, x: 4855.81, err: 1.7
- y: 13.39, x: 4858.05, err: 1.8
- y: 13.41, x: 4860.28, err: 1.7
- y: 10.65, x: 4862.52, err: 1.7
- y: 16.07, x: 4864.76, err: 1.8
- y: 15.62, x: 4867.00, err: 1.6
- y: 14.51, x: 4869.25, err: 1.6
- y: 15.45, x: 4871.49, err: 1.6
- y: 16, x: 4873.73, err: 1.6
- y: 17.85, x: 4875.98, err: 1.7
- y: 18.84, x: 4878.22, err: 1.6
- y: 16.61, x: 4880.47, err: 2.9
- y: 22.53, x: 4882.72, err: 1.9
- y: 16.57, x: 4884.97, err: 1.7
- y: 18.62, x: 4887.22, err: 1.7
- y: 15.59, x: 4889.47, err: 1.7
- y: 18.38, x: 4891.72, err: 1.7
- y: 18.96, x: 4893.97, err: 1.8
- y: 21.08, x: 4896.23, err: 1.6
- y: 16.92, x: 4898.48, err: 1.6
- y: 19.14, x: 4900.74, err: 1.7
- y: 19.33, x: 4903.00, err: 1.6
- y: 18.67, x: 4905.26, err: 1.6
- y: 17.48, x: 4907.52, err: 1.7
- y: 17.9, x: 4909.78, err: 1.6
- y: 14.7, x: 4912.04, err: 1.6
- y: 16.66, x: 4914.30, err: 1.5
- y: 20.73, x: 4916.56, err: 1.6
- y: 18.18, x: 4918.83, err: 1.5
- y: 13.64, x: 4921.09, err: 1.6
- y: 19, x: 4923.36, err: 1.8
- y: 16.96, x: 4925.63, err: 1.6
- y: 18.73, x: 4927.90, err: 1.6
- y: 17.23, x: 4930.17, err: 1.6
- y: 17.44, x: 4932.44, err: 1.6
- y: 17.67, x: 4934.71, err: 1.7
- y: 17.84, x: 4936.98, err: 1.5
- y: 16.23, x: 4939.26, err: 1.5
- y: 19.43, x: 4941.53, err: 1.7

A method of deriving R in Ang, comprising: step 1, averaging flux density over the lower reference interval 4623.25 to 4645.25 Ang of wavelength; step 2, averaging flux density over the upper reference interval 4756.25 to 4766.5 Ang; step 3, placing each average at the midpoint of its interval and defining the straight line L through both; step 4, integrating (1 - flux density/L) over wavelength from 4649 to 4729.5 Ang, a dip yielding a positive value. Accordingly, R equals 3.5 Ang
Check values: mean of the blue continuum 18.2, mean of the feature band 17.9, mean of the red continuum 19.3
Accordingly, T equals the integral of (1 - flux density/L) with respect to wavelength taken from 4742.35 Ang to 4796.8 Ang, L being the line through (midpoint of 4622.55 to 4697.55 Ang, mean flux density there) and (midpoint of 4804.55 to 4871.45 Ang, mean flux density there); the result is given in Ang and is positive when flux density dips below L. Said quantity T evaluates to -3.5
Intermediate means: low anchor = 18.3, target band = 18.8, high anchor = 17.2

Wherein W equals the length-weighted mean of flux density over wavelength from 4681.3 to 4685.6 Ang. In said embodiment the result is 16.9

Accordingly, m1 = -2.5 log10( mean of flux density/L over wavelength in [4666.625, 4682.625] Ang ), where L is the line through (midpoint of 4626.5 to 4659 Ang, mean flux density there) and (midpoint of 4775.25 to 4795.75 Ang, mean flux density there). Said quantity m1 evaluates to 0.05 mag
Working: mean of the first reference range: 18.7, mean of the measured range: 18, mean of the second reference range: 18.7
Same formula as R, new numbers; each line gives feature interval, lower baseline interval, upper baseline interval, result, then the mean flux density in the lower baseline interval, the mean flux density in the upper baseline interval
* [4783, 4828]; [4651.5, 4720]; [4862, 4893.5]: -4.36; 17.7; 16.8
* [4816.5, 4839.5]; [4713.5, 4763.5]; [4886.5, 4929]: 0.48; 18.9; 17.9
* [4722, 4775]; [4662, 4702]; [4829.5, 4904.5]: -2.97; 17.9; 17.2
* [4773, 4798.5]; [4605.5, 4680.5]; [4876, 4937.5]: -0.66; 18.4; 18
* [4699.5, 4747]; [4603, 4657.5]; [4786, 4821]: 2.30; 18.6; 18.9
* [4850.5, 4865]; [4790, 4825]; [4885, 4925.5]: 2.88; 19.3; 17.9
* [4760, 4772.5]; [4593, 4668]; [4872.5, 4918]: 1.21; 18.4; 18.1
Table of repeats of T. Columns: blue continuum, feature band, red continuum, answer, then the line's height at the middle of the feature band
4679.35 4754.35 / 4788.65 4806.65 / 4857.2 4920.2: -2.6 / 17.6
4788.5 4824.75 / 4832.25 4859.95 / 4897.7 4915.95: 2.3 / 18.7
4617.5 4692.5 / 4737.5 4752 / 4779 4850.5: -0.7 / 18.4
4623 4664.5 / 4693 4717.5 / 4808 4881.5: 0.7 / 18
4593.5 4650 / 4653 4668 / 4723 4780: 0.9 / 18.6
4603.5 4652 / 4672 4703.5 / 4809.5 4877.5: -0.1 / 18.1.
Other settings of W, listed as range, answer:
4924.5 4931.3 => 17.6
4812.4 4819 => 18.9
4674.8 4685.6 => 17.6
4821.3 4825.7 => 19.7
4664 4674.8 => 17.7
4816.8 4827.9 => 19.1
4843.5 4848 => 18.5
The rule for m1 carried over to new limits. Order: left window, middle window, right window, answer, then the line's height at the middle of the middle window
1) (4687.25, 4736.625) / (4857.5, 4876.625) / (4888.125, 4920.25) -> 0.22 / 18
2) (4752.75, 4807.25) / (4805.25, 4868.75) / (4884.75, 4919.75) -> 0.09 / 18.6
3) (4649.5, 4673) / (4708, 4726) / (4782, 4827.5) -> 0.06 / 18.3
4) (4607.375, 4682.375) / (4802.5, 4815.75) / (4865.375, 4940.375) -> -0.08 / 17.9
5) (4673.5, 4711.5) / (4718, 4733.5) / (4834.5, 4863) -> -0.06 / 17.4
